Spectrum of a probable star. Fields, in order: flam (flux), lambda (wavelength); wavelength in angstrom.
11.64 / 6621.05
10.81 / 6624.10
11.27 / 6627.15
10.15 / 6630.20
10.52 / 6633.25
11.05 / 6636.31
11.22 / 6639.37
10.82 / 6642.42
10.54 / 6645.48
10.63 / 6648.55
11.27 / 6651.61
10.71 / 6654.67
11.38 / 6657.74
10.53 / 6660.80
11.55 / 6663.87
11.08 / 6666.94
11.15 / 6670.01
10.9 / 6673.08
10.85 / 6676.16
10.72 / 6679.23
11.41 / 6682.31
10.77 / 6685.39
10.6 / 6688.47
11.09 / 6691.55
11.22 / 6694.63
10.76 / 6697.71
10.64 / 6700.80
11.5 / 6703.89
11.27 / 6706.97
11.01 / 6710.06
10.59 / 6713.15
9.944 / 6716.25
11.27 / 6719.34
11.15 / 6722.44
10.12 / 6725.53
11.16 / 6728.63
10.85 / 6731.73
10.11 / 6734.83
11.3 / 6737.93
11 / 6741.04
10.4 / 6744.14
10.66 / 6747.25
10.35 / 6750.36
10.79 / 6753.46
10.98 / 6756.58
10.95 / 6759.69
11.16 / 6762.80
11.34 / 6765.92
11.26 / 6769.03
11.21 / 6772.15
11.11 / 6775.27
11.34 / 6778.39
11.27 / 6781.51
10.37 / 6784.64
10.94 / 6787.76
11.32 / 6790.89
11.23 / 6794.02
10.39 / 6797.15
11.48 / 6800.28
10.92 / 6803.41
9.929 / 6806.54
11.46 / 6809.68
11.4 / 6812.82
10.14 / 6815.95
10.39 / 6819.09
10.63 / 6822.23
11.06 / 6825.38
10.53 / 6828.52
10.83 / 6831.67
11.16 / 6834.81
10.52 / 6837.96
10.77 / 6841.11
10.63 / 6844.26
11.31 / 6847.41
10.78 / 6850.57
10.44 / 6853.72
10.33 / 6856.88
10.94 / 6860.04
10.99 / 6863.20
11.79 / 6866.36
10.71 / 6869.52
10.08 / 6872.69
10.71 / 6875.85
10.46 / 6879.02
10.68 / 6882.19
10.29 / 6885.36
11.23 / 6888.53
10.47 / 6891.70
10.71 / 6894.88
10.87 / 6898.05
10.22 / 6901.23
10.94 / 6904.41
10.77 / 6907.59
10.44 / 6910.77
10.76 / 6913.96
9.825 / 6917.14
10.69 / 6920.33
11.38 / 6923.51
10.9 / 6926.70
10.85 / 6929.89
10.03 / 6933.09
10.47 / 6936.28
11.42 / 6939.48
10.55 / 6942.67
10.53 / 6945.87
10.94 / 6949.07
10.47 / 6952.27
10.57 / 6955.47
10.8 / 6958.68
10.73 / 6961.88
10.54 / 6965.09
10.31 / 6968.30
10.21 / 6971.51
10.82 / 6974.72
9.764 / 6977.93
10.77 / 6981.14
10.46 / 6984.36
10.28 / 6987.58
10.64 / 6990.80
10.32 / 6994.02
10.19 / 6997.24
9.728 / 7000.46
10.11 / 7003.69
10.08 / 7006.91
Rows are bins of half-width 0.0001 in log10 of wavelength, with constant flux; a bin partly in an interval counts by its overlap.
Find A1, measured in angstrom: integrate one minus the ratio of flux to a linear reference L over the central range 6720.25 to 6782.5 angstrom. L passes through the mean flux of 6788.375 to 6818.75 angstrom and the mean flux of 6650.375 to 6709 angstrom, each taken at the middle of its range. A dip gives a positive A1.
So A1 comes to 0.1 angstrom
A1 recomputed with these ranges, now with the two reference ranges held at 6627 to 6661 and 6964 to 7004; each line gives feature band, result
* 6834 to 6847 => -0.32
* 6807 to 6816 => -0.37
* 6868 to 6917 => -0.65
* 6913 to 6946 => -0.87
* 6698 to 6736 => -0.28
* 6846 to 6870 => -0.92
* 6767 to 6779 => -0.66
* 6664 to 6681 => -0.32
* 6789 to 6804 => -0.66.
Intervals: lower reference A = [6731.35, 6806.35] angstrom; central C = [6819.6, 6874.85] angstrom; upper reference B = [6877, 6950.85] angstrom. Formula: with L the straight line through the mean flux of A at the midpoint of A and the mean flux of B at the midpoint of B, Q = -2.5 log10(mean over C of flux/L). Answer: 0.00 mag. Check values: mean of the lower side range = 10.9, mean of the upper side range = 10.7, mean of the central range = 10.8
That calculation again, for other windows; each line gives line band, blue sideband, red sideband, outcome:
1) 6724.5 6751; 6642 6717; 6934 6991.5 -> 0.017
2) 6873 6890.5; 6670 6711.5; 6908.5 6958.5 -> 0.010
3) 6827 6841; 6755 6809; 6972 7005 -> 0.008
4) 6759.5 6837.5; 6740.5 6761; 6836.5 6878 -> -0.021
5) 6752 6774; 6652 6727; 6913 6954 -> -0.024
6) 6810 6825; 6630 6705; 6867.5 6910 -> -0.001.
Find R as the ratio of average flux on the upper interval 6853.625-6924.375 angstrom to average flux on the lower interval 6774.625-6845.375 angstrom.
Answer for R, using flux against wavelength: 0.98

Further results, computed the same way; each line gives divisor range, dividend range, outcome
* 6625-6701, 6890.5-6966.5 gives 0.98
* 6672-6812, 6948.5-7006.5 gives 0.95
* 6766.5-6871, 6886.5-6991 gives 0.97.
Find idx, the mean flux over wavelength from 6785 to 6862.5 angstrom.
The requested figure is 10.8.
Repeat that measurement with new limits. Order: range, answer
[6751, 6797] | 11.1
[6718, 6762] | 10.8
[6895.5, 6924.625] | 10.6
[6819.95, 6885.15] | 10.8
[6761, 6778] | 11.2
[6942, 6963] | 10.7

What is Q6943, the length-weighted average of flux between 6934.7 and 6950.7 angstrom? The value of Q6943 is 10.8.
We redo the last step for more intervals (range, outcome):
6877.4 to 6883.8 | 10.6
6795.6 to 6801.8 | 10.9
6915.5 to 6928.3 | 10.7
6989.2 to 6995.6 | 10.5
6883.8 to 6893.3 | 10.7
